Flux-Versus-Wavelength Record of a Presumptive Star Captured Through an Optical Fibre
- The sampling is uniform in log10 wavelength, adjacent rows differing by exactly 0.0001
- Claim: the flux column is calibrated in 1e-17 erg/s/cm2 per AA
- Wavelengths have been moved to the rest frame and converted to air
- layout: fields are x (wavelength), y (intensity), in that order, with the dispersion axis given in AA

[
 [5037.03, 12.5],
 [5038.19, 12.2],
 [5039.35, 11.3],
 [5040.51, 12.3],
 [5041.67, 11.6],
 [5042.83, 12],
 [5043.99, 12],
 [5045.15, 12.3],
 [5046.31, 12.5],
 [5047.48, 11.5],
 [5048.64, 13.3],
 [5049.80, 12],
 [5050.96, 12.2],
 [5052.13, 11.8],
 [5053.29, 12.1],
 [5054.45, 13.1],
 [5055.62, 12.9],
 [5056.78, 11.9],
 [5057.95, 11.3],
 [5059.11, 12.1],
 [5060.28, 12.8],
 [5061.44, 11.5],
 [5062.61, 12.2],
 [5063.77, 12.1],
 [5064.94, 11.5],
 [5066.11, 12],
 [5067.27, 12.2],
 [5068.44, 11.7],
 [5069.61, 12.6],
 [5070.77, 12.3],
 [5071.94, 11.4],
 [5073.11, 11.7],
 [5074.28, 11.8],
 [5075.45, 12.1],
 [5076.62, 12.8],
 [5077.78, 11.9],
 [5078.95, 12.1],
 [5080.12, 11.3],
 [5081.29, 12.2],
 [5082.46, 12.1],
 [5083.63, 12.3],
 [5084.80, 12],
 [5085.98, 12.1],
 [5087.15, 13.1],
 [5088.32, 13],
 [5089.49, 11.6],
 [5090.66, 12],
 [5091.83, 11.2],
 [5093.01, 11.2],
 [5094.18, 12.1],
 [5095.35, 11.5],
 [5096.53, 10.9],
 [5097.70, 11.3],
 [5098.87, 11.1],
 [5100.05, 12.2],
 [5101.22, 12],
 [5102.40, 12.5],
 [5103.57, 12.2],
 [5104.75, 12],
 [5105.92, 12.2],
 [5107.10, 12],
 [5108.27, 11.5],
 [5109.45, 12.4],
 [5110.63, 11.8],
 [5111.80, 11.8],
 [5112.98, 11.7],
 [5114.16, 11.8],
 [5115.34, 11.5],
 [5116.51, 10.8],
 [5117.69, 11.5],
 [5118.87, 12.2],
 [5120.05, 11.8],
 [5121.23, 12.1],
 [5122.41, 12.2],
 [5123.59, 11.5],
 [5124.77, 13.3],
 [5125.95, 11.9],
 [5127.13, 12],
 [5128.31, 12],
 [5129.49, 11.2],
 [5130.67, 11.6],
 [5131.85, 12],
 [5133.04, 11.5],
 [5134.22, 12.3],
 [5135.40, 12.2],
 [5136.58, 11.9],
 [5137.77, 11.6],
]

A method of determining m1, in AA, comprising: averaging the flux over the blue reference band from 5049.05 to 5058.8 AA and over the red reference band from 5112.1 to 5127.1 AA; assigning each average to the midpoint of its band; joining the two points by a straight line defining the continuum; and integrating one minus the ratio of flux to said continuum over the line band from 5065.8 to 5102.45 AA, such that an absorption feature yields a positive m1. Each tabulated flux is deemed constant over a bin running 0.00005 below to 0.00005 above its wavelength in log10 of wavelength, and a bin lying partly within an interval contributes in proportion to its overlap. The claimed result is 0.30 AA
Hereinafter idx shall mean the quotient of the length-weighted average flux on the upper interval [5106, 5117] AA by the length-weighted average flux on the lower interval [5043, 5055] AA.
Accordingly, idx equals 1.0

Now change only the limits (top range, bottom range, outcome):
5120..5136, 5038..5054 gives 0.99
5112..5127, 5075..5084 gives 0.98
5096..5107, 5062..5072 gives 0.98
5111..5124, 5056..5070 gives 0.98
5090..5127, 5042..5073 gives 0.98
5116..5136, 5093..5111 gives 1.01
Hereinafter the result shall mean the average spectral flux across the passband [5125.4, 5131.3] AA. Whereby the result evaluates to 11.8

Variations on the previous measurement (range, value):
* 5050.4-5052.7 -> 12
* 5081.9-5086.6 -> 12.1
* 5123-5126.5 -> 12.2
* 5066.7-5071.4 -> 12.2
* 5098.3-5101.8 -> 11.8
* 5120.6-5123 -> 12.1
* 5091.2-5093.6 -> 11.2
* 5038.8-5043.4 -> 11.8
